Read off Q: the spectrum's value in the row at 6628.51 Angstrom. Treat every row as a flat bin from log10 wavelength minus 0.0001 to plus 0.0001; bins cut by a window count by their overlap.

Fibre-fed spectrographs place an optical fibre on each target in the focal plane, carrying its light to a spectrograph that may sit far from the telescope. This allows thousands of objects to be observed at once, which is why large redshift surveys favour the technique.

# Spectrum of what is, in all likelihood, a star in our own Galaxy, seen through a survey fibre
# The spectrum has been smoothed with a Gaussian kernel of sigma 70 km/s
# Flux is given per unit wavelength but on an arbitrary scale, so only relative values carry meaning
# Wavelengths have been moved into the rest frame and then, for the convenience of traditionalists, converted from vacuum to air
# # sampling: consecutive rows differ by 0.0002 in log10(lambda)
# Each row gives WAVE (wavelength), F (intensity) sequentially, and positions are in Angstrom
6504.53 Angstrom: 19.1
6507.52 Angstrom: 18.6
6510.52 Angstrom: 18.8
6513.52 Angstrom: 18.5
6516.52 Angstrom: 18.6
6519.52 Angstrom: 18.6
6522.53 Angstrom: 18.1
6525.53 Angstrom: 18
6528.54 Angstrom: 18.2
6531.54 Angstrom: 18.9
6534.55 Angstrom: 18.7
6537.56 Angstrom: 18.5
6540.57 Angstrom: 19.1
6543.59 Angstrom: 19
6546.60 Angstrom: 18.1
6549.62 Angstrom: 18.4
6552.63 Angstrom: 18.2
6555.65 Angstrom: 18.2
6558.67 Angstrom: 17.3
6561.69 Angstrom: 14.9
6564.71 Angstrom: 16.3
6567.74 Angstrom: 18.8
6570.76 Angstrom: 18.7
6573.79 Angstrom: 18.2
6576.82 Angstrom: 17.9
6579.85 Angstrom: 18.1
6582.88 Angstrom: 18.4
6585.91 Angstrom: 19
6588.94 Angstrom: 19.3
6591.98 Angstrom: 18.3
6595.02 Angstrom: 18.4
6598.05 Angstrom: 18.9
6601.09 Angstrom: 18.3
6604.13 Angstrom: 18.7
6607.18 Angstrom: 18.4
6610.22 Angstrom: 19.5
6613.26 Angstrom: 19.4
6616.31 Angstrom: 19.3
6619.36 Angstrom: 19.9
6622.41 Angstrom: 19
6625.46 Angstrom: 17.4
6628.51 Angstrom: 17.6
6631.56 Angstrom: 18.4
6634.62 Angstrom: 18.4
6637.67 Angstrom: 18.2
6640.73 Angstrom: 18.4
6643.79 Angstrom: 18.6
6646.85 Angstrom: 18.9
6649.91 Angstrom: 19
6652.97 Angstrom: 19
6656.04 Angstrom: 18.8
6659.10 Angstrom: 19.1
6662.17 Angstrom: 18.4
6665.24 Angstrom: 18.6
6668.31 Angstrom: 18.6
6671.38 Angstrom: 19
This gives 17.6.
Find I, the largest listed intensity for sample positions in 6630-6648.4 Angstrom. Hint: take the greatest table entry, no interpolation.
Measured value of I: 18.9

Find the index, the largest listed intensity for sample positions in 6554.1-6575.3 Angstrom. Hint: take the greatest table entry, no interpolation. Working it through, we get 18.8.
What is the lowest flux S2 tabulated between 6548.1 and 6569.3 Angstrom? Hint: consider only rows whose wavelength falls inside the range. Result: 14.9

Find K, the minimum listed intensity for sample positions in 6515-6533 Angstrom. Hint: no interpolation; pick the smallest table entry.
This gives 18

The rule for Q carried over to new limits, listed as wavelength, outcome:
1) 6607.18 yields 18.4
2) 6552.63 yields 18.2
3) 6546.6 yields 18.1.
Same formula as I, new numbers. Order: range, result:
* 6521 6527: 18.1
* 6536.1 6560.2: 19.1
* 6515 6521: 18.6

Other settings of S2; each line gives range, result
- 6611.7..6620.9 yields 19.3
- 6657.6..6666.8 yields 18.4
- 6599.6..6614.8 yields 18.3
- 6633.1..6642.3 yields 18.2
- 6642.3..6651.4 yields 18.6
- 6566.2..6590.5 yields 17.9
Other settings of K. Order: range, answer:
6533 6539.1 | 18.5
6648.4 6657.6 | 18.8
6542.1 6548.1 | 18.1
